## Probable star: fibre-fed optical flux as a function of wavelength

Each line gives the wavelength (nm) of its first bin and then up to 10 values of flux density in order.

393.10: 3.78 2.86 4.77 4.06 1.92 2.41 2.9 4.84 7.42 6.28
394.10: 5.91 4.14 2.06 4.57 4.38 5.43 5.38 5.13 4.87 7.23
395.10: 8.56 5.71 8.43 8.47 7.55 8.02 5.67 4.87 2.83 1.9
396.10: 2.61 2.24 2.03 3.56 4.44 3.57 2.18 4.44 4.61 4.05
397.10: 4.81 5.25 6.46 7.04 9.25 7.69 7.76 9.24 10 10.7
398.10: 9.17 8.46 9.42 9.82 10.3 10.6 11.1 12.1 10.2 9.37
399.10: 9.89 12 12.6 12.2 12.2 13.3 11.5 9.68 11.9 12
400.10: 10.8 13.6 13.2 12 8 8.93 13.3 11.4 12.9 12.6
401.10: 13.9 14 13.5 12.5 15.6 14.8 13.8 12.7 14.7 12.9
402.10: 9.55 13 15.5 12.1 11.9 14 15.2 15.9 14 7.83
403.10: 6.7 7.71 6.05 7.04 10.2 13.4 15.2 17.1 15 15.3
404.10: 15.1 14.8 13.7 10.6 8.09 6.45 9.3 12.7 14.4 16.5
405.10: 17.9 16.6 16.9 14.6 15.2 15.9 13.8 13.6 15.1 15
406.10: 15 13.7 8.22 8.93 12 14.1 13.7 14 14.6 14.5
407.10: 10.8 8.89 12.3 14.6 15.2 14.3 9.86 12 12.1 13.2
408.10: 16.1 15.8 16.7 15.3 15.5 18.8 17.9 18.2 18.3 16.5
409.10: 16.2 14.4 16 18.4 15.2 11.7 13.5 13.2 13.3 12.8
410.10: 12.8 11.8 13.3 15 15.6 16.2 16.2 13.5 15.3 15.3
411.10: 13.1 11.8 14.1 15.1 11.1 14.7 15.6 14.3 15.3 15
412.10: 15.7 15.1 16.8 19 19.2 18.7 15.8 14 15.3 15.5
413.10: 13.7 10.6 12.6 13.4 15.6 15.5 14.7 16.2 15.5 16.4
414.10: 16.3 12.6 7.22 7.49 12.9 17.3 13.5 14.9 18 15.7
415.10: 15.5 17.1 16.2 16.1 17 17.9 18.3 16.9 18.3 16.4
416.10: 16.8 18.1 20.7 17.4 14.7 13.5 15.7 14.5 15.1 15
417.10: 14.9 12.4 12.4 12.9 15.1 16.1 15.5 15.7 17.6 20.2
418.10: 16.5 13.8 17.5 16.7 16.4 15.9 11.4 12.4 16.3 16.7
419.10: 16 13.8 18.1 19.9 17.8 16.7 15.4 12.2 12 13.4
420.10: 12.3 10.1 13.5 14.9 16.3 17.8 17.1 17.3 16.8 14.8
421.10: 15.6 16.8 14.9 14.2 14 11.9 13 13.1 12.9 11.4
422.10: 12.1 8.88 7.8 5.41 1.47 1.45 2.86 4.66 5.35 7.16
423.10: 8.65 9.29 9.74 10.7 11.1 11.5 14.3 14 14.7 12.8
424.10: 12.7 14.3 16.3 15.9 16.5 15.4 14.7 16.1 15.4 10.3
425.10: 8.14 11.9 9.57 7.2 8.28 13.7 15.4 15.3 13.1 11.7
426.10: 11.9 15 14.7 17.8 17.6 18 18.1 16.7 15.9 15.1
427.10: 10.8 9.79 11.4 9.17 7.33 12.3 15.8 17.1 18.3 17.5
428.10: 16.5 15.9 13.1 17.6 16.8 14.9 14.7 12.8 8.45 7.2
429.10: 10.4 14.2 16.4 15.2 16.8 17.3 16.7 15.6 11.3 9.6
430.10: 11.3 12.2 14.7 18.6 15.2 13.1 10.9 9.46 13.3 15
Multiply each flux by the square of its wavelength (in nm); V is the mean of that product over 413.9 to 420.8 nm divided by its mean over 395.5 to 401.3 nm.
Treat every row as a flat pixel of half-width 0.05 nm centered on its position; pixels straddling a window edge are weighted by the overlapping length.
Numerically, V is 1.92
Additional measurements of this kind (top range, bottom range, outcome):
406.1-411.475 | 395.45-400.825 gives 1.78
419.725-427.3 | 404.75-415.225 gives 0.92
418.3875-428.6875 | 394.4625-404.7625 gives 1.53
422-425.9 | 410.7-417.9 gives 0.75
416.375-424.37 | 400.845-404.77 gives 1.17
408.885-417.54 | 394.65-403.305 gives 1.70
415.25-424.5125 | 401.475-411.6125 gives 1.09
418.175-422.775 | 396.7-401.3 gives 1.48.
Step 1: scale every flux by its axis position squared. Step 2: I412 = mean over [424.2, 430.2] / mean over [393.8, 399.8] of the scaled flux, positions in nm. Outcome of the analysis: 2.2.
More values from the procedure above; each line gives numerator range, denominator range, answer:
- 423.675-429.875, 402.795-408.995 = 1.15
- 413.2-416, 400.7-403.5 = 1.31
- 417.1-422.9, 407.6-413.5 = 0.96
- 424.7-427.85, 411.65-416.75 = 0.90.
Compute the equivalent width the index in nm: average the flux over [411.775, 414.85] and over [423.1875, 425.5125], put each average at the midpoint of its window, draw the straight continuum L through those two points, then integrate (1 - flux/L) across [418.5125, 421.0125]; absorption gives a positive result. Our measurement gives -0.31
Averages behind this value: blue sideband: 14.7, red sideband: 12.7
